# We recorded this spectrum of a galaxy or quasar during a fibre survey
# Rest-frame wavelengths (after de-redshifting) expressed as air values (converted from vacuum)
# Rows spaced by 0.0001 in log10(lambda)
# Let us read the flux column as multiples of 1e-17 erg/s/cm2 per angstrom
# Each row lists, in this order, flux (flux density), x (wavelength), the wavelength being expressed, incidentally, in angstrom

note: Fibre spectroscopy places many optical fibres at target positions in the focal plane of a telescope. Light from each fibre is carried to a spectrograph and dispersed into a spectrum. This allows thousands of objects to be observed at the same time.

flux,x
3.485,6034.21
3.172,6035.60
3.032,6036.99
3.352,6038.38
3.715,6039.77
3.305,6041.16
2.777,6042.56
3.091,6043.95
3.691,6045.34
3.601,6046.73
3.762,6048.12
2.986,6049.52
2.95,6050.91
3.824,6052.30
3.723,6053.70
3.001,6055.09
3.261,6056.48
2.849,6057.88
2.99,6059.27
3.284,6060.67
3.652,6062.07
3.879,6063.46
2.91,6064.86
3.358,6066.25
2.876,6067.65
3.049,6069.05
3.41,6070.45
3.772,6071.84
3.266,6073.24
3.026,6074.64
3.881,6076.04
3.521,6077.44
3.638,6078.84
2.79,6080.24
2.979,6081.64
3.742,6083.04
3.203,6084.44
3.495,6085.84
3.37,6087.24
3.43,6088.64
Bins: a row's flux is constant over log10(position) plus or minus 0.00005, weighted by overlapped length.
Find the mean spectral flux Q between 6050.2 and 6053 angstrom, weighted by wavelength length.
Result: 3.39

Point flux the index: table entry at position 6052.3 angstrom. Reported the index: 3.824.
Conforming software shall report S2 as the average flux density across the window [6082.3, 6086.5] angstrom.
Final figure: 3.48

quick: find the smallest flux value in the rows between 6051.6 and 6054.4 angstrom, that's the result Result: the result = 3.723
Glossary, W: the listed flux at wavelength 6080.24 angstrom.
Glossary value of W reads 2.79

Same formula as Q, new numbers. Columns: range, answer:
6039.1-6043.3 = 3.26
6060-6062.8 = 3.48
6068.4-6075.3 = 3.31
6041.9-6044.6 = 2.94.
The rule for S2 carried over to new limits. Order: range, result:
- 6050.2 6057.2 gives 3.35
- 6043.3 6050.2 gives 3.43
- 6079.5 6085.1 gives 3.18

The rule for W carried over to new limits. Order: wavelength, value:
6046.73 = 3.601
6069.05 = 3.049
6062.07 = 3.652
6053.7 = 3.723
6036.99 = 3.032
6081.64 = 2.979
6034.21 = 3.485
